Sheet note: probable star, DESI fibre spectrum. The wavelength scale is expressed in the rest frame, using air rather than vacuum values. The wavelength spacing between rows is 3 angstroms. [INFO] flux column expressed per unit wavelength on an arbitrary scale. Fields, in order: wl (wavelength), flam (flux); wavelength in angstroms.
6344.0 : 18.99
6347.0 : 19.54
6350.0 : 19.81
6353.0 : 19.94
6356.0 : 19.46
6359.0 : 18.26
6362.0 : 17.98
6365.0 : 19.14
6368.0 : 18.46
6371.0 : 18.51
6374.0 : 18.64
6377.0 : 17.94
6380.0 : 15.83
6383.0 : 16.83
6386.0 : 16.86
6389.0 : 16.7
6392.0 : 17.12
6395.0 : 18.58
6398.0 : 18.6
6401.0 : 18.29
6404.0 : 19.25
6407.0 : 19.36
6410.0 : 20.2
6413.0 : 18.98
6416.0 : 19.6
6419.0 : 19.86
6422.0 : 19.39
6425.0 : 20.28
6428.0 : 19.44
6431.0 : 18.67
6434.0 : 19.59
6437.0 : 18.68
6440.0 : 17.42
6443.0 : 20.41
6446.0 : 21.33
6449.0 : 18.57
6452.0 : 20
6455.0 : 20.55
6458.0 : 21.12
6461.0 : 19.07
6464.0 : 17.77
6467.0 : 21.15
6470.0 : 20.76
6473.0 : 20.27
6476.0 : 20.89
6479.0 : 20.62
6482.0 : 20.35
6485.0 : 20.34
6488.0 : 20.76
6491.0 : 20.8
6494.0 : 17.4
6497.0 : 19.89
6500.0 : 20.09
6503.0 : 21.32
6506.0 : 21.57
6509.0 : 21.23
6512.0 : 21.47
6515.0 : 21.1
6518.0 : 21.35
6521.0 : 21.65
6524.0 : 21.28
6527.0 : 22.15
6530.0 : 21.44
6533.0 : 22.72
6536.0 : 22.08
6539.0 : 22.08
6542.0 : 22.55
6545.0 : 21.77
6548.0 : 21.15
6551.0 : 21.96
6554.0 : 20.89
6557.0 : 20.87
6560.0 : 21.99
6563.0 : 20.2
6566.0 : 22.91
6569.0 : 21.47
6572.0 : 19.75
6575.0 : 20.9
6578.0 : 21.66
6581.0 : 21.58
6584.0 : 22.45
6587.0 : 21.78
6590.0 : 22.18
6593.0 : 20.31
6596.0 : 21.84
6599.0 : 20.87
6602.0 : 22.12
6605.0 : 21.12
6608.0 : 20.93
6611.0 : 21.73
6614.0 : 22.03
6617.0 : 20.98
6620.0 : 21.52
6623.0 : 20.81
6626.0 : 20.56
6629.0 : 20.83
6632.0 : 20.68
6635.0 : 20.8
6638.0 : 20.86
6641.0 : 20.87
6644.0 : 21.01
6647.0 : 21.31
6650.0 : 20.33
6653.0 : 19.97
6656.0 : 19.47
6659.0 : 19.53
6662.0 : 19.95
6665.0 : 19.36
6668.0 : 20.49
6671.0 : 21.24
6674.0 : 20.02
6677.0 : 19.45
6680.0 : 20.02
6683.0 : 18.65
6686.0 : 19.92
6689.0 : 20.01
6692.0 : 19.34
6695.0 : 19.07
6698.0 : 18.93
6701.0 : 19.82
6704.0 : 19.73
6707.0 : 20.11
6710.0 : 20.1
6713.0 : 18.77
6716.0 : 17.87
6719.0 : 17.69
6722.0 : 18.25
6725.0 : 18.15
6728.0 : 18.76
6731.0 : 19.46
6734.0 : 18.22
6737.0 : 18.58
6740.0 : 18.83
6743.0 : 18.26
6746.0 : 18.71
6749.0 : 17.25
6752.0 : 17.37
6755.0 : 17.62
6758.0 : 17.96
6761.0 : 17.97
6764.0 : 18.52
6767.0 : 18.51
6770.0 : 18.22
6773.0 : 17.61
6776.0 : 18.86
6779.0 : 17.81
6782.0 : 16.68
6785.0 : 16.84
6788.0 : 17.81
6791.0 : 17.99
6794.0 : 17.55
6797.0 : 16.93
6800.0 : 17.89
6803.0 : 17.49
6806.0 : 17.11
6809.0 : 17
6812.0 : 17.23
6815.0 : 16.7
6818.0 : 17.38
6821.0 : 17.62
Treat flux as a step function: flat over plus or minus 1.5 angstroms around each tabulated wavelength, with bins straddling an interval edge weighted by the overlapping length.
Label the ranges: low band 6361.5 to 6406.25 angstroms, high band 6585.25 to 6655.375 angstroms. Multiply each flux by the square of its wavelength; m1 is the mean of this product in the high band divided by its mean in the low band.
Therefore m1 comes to 1.26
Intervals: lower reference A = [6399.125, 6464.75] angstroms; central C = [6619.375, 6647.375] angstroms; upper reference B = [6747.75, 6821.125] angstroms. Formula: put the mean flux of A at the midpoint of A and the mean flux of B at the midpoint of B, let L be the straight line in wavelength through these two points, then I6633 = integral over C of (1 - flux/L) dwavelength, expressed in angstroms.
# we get -3.8 angstroms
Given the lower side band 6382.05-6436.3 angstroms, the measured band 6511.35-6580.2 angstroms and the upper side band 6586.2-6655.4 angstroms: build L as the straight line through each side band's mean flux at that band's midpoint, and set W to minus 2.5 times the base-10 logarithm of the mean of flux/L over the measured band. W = -0.07 mag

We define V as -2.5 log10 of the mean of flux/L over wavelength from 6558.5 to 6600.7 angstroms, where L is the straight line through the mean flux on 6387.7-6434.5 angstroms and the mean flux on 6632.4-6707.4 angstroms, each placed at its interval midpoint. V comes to -0.093 mag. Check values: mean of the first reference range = 19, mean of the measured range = 21.4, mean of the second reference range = 20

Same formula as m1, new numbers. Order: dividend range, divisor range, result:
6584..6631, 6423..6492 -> 1.12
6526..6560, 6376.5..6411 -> 1.27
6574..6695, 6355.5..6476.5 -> 1.16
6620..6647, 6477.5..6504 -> 1.08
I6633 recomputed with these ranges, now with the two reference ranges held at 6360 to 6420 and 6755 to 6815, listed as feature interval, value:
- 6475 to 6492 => -2.29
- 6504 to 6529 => -4.64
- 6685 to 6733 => -3.56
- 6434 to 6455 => -1.46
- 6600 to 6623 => -4.46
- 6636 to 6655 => -2.97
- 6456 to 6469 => -1.17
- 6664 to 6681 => -2.17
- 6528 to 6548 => -4.38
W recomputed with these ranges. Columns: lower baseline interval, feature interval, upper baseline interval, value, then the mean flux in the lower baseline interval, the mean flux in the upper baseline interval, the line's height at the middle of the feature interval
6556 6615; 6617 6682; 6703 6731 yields -0.01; 21.4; 18.8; 20.2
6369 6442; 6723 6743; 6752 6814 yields -0.05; 18.5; 17.7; 17.8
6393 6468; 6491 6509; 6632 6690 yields -0.03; 19.4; 20.2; 19.7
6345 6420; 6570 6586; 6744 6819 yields -0.18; 18.5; 17.6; 18.1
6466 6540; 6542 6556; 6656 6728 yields -0.05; 21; 19.4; 20.6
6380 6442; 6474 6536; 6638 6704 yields -0.10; 18.6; 20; 19.1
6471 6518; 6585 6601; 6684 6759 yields -0.09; 20.6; 18.8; 19.8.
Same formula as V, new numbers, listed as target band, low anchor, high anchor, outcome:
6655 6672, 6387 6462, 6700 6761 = -0.072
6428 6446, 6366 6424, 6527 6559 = 0.009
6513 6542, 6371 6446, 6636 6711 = -0.135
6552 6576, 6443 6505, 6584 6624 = -0.005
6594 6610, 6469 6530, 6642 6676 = -0.048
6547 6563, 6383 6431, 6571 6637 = -0.033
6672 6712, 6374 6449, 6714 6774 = -0.078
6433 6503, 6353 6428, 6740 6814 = -0.088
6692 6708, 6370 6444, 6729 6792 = -0.078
